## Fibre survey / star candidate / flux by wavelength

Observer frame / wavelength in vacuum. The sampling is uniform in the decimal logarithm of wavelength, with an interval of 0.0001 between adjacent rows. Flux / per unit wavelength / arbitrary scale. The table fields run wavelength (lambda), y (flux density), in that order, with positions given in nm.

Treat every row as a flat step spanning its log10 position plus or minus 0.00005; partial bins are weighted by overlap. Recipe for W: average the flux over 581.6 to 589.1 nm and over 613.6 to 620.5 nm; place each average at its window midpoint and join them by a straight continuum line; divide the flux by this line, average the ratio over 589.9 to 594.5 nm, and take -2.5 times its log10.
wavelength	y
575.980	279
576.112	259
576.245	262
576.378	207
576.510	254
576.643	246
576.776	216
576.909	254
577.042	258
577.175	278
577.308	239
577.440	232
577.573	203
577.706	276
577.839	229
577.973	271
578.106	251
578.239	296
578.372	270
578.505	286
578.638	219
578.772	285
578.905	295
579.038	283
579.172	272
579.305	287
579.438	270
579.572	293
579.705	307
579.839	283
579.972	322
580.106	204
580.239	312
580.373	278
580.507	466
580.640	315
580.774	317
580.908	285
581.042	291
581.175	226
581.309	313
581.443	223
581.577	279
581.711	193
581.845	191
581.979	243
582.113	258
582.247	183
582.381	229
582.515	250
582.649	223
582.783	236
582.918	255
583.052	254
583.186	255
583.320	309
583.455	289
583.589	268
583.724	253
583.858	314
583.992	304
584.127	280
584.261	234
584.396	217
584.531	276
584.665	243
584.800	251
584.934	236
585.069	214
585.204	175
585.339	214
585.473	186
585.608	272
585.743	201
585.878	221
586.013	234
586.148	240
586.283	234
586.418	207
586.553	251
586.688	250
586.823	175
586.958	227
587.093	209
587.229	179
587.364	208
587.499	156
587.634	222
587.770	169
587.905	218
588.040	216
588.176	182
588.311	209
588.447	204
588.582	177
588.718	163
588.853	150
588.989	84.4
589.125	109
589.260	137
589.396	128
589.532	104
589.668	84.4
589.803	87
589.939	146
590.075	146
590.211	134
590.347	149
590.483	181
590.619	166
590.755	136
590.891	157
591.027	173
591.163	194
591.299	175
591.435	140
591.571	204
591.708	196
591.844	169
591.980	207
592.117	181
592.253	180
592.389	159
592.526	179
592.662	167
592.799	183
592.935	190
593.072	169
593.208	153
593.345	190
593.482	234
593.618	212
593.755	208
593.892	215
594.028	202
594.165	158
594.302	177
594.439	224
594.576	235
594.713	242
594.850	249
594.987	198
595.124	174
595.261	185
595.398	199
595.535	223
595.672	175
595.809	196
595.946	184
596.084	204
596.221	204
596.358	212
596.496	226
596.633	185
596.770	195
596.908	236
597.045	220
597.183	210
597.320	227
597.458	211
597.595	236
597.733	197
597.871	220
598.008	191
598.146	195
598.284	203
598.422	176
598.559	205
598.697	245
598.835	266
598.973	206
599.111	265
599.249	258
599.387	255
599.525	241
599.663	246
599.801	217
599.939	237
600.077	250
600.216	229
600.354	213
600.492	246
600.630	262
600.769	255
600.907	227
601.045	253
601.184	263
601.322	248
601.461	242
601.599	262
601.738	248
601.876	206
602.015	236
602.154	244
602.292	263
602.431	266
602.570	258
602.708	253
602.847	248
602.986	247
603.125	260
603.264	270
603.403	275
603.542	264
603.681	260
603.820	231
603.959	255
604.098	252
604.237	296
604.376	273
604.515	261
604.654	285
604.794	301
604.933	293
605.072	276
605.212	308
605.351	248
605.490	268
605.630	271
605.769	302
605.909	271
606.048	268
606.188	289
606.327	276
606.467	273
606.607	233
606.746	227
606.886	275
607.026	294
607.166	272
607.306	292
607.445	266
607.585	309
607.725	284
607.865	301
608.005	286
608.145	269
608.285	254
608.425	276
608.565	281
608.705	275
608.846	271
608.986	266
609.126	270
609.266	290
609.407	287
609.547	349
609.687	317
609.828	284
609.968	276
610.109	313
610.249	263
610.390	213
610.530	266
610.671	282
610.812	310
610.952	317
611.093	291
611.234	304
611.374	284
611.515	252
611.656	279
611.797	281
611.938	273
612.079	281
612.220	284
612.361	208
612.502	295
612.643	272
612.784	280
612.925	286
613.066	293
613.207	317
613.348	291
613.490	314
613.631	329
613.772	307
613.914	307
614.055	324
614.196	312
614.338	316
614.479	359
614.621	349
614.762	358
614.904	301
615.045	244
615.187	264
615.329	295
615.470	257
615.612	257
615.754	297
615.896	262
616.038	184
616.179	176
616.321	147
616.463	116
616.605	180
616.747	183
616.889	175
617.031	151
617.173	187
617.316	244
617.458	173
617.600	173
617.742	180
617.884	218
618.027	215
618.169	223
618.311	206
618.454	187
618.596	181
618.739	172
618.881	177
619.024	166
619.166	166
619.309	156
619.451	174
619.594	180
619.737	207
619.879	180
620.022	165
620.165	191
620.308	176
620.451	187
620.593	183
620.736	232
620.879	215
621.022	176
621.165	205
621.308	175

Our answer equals 0.24 mag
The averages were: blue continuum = 223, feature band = 178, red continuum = 222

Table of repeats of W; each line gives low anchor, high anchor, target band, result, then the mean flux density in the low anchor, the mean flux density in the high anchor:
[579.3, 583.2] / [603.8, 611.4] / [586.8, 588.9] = 0.371 mag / 268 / 279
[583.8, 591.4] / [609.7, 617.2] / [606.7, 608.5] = -0.106 mag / 192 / 270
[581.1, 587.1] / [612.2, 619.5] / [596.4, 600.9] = 0.067 mag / 240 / 240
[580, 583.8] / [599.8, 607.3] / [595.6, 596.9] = 0.293 mag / 265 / 260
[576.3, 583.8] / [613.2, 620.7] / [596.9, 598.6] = 0.177 mag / 264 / 226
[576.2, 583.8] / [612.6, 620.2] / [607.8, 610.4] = -0.179 mag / 264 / 234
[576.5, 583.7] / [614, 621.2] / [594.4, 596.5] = 0.181 mag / 265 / 215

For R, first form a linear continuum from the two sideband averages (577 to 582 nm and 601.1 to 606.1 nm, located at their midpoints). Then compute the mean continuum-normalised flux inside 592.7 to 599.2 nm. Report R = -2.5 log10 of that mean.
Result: 0.275 mag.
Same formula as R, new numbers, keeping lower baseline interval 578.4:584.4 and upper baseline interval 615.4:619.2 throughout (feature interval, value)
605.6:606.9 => -0.22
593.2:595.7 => 0.19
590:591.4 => 0.48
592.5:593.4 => 0.37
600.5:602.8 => -0.10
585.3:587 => 0.16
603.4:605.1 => -0.21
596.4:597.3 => 0.12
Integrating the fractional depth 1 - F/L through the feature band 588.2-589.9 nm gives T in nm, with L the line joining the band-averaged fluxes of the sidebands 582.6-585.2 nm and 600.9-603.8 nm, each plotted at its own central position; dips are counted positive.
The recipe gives 0.78 nm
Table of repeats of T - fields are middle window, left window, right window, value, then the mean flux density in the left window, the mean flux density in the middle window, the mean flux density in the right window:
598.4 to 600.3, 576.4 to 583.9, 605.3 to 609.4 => 0.25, 265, 237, 275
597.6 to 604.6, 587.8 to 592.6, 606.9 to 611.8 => -0.37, 161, 243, 283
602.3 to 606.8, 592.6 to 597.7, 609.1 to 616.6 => -0.44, 203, 268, 280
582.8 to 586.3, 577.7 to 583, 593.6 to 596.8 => 0.05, 269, 247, 203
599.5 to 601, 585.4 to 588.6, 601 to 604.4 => 0.06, 211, 239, 255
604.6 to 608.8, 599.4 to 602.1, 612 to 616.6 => -0.34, 241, 277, 276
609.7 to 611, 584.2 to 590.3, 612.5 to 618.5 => -0.23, 190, 281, 251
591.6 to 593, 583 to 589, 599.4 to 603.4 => 0.31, 224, 182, 247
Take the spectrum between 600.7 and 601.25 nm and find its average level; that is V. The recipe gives 249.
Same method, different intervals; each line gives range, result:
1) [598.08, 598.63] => 195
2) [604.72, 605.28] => 294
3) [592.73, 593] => 186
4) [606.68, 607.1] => 265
